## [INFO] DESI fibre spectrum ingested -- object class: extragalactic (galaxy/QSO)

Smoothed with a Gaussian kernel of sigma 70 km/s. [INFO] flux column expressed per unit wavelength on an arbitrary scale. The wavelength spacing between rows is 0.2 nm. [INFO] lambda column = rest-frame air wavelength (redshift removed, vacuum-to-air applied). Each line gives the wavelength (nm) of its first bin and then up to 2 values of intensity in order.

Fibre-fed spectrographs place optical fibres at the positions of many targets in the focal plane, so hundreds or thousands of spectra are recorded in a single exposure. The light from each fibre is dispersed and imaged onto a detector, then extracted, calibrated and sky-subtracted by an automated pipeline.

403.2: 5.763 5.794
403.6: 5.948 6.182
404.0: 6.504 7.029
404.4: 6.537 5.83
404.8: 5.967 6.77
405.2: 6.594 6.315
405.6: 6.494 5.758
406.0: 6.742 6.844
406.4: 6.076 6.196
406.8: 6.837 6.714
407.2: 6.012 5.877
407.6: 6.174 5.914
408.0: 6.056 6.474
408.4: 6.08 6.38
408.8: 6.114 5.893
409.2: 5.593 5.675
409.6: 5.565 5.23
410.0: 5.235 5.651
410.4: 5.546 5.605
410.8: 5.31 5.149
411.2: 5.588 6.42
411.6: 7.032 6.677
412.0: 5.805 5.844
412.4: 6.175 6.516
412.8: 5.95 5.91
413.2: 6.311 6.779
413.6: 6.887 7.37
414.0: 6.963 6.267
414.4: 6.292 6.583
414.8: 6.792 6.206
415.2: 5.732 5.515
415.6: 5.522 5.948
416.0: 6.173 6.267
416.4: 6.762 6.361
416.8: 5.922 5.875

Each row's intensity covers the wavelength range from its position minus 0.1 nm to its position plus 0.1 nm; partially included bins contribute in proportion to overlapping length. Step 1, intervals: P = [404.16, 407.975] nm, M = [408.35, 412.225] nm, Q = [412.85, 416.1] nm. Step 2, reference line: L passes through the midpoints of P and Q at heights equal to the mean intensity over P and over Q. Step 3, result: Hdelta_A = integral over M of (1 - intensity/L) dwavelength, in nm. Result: 0.31 nm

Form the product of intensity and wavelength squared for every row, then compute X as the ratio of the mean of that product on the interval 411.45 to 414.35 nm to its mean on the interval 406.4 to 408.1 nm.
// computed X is 1.07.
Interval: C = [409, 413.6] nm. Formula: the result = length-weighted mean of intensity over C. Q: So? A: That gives 5.91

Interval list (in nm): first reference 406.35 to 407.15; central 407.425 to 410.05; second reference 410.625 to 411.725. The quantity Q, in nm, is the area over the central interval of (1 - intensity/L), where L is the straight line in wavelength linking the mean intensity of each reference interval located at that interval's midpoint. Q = 0.135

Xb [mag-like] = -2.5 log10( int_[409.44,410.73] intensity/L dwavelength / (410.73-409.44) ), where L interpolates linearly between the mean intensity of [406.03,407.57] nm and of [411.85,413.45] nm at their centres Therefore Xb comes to 0.14 mag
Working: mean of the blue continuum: 6.37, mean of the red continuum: 6.16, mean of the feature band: 5.48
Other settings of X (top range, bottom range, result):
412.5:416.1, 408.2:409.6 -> 1.09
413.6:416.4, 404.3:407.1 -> 1.03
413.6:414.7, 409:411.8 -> 1.20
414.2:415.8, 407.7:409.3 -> 1.04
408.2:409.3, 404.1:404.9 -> 0.97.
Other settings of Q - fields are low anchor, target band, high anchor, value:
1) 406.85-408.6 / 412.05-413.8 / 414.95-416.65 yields -0.07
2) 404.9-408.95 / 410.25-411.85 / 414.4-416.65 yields 0.09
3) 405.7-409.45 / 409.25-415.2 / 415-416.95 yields -0.01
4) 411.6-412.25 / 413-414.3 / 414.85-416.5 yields -0.11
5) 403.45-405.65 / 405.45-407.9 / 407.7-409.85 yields -0.06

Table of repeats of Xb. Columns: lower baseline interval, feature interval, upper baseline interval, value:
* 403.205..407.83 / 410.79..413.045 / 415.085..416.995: 0.01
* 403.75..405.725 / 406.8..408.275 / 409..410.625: -0.05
